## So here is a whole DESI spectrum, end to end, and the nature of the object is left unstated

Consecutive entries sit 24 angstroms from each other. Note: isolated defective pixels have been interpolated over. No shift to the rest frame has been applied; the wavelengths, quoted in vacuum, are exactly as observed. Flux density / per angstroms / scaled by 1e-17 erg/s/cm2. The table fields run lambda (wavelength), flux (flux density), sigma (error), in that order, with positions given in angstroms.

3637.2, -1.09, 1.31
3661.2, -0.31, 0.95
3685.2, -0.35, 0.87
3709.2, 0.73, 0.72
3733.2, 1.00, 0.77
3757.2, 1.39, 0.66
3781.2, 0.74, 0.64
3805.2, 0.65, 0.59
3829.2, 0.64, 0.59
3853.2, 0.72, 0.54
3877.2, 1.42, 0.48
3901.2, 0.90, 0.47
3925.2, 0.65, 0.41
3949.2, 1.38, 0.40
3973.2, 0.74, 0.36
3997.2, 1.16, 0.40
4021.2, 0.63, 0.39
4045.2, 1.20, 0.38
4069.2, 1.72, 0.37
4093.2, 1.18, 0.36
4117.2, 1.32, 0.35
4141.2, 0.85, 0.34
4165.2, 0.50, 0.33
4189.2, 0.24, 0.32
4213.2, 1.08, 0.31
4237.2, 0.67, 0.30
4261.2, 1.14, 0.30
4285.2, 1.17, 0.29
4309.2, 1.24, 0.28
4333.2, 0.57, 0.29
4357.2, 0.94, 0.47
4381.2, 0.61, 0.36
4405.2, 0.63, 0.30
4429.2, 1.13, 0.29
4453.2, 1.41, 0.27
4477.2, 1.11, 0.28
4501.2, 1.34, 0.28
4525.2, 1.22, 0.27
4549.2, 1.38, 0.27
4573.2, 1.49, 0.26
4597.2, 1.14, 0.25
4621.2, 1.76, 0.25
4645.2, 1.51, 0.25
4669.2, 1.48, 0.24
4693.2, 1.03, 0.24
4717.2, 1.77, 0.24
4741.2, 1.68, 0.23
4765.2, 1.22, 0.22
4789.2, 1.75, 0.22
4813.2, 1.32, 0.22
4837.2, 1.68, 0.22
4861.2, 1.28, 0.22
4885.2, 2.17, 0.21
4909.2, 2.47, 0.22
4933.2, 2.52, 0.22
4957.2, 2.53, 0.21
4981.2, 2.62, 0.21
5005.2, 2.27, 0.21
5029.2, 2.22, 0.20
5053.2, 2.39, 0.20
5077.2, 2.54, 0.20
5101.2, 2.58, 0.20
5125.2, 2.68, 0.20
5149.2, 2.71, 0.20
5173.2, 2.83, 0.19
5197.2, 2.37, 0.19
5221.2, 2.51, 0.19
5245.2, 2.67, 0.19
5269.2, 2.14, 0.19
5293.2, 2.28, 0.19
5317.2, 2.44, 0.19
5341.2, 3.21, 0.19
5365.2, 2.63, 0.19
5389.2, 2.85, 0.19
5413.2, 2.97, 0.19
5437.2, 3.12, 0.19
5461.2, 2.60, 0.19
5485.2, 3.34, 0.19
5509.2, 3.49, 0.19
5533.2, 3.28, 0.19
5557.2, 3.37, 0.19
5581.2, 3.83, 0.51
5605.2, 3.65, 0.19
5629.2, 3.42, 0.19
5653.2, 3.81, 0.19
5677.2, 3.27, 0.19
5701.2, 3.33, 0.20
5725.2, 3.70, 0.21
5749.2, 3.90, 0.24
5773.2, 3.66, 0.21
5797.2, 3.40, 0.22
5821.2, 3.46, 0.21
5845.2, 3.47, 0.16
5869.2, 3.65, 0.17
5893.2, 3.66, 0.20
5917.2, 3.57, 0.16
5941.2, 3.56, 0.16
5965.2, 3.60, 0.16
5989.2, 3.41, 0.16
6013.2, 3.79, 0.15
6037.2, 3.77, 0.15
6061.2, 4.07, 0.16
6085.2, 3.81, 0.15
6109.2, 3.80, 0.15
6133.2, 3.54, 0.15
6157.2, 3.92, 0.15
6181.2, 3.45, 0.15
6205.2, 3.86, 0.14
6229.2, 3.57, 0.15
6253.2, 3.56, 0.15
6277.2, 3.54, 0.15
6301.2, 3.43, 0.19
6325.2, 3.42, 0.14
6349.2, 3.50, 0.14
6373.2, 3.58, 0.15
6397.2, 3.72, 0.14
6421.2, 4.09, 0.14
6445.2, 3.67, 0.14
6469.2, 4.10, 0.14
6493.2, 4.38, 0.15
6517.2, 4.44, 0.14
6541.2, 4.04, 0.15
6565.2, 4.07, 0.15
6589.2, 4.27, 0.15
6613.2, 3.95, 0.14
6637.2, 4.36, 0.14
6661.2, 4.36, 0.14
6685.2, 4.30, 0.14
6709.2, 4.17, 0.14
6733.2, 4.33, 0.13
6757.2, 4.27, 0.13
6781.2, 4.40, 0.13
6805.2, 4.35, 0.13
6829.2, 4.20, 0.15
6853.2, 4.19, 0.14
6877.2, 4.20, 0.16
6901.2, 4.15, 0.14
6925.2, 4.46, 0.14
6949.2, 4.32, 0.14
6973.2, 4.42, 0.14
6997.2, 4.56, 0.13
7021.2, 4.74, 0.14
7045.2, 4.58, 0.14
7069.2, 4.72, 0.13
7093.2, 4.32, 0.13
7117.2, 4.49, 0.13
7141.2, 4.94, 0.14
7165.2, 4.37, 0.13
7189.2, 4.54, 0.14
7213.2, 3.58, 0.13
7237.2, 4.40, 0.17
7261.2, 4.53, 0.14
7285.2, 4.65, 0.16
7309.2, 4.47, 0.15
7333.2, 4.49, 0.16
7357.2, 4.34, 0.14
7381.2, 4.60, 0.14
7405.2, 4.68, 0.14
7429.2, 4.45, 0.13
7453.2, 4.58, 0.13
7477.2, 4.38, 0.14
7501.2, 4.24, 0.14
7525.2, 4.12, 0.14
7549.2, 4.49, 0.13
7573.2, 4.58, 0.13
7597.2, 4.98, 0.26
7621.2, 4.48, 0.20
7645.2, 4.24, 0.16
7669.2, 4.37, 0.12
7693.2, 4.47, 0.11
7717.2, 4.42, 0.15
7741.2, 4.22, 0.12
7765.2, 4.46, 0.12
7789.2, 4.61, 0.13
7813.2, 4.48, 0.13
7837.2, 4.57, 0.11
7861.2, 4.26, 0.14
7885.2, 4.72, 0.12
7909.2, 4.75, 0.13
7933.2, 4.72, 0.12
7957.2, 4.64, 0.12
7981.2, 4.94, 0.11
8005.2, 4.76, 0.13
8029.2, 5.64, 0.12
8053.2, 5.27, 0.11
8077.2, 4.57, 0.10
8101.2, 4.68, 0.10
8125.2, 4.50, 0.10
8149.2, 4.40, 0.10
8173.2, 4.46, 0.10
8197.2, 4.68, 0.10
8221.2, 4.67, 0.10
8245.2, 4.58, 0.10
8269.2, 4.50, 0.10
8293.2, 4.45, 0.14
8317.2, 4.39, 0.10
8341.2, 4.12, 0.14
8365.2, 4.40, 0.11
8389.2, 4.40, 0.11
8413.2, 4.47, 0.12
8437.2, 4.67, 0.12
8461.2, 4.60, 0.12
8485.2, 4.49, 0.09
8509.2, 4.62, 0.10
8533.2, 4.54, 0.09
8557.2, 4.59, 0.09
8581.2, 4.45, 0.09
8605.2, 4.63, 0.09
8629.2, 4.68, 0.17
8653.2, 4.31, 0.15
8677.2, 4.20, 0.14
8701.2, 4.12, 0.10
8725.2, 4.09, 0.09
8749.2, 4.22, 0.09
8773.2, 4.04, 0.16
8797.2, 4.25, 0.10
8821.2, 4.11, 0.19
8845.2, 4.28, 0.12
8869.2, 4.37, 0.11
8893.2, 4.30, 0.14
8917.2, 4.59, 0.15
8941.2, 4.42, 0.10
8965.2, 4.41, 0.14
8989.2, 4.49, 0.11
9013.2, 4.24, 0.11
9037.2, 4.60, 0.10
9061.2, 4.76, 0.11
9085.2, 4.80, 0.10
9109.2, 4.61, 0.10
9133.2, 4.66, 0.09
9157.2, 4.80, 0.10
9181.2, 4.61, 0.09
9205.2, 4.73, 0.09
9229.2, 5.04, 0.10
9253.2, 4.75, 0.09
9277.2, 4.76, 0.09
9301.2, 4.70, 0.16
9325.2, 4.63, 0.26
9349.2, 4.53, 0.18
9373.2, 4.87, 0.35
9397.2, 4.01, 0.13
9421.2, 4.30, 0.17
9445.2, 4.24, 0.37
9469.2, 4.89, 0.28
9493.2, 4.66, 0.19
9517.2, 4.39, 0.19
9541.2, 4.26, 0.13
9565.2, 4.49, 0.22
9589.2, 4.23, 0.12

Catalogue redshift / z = 0.22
